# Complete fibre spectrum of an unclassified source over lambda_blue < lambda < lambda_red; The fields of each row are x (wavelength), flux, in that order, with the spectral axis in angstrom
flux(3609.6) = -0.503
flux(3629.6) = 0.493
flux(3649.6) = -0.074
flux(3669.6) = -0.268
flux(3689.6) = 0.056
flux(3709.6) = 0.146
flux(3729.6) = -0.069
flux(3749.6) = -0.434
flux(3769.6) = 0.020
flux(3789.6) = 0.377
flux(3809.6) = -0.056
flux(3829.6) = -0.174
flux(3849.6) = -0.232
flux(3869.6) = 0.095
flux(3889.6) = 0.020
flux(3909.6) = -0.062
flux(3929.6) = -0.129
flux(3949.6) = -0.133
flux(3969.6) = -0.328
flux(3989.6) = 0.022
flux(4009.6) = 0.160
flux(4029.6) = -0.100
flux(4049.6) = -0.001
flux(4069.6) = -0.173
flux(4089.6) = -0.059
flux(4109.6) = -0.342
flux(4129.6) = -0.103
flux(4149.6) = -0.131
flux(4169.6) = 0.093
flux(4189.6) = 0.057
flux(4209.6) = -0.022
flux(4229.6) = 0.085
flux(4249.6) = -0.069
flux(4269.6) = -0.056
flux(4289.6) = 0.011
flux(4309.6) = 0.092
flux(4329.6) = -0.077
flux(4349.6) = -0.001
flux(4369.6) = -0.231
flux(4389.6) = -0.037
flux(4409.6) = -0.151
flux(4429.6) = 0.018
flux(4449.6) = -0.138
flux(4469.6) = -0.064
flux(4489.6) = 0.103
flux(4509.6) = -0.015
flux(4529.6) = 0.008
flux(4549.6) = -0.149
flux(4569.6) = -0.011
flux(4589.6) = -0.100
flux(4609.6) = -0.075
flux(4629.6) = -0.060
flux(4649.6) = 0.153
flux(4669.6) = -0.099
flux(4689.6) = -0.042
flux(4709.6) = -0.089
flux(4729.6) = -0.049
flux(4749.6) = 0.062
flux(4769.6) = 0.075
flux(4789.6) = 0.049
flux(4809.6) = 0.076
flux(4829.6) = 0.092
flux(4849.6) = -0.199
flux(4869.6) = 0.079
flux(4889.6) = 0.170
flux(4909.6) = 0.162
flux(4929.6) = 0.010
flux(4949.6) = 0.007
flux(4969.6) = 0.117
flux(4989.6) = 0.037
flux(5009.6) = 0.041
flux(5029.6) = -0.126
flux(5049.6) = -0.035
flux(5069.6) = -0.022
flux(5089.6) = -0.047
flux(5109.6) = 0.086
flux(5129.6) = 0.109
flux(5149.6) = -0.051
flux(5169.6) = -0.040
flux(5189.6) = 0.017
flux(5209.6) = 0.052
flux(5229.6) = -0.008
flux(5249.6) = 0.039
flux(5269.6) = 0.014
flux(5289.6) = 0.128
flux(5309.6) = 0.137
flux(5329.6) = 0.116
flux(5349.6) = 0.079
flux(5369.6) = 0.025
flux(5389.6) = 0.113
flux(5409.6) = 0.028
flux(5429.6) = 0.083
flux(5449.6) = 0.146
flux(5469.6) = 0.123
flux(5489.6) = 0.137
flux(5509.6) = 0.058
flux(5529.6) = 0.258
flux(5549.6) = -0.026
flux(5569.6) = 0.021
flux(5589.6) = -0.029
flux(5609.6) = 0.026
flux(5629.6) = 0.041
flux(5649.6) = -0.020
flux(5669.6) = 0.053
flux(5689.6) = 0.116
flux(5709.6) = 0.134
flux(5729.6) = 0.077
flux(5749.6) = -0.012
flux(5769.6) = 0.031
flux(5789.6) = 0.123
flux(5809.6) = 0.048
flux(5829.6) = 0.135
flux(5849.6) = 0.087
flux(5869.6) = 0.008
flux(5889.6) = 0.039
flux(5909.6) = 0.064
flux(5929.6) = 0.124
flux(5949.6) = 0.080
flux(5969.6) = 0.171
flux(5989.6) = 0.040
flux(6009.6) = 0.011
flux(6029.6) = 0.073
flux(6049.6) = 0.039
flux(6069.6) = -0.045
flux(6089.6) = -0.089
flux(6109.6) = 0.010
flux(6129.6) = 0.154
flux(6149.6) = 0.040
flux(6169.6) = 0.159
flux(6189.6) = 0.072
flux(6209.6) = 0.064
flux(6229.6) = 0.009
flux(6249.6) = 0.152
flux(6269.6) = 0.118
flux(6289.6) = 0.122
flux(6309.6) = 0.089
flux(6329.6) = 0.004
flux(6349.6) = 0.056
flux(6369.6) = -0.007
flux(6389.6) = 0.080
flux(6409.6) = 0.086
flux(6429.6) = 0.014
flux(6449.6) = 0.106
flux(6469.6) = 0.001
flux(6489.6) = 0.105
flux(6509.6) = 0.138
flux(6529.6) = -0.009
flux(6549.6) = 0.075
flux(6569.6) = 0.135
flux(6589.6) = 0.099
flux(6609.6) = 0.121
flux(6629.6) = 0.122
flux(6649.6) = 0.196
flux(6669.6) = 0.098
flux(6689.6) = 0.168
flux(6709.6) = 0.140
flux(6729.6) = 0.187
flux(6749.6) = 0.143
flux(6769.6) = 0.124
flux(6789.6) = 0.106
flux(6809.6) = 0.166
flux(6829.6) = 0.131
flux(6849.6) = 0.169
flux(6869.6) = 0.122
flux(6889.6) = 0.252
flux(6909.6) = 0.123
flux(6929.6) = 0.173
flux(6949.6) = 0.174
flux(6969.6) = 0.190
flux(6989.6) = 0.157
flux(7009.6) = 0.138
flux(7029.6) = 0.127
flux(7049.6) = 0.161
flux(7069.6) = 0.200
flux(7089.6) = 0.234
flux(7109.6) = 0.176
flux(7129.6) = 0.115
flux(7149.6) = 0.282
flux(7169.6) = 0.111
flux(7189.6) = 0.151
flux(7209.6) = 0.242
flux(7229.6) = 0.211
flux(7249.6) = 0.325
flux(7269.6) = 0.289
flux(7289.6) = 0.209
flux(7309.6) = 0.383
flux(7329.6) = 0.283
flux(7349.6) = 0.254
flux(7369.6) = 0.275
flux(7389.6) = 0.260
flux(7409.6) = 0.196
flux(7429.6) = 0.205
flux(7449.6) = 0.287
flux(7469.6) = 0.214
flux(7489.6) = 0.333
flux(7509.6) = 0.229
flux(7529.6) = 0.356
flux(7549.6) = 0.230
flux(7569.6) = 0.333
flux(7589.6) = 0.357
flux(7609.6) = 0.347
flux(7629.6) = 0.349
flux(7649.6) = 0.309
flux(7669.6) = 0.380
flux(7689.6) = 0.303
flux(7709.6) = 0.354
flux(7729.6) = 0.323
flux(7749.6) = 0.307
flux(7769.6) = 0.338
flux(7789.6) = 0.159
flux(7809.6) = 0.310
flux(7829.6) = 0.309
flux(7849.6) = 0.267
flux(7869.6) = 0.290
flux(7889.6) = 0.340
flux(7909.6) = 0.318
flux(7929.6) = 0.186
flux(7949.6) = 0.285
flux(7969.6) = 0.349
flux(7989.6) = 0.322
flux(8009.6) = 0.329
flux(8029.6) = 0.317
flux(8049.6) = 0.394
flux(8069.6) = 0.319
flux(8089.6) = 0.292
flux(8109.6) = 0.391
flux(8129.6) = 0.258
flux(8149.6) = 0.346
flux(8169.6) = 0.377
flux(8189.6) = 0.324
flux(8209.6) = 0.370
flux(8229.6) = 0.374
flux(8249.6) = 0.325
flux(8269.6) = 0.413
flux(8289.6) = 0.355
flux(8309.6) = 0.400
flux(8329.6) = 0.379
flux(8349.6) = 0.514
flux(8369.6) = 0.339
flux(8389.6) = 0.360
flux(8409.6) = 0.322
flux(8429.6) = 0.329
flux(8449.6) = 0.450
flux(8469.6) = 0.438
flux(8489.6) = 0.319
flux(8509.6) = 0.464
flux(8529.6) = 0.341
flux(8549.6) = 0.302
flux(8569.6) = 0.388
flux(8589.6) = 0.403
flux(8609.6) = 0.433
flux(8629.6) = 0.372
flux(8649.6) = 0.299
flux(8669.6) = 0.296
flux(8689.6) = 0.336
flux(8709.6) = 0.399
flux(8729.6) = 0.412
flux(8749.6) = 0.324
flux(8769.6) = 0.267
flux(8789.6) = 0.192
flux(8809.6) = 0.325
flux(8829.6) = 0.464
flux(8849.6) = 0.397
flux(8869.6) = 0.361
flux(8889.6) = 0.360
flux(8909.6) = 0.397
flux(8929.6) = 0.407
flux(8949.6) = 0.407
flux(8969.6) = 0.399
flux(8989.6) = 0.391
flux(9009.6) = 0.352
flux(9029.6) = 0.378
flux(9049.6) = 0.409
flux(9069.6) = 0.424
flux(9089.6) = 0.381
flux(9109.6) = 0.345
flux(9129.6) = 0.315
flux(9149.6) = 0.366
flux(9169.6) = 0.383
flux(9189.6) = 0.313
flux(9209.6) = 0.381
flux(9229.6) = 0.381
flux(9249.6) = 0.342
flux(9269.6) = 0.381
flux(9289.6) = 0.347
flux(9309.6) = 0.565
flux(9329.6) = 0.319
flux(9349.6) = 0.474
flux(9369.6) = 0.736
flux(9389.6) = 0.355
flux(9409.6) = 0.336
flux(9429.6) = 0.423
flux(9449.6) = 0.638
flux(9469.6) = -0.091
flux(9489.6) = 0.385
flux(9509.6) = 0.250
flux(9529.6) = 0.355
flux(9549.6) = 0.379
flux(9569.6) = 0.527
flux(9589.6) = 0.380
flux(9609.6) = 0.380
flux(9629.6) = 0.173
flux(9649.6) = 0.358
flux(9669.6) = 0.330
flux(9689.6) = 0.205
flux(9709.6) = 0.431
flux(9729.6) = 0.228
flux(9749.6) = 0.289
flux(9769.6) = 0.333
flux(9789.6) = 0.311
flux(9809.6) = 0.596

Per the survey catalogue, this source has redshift 0.807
